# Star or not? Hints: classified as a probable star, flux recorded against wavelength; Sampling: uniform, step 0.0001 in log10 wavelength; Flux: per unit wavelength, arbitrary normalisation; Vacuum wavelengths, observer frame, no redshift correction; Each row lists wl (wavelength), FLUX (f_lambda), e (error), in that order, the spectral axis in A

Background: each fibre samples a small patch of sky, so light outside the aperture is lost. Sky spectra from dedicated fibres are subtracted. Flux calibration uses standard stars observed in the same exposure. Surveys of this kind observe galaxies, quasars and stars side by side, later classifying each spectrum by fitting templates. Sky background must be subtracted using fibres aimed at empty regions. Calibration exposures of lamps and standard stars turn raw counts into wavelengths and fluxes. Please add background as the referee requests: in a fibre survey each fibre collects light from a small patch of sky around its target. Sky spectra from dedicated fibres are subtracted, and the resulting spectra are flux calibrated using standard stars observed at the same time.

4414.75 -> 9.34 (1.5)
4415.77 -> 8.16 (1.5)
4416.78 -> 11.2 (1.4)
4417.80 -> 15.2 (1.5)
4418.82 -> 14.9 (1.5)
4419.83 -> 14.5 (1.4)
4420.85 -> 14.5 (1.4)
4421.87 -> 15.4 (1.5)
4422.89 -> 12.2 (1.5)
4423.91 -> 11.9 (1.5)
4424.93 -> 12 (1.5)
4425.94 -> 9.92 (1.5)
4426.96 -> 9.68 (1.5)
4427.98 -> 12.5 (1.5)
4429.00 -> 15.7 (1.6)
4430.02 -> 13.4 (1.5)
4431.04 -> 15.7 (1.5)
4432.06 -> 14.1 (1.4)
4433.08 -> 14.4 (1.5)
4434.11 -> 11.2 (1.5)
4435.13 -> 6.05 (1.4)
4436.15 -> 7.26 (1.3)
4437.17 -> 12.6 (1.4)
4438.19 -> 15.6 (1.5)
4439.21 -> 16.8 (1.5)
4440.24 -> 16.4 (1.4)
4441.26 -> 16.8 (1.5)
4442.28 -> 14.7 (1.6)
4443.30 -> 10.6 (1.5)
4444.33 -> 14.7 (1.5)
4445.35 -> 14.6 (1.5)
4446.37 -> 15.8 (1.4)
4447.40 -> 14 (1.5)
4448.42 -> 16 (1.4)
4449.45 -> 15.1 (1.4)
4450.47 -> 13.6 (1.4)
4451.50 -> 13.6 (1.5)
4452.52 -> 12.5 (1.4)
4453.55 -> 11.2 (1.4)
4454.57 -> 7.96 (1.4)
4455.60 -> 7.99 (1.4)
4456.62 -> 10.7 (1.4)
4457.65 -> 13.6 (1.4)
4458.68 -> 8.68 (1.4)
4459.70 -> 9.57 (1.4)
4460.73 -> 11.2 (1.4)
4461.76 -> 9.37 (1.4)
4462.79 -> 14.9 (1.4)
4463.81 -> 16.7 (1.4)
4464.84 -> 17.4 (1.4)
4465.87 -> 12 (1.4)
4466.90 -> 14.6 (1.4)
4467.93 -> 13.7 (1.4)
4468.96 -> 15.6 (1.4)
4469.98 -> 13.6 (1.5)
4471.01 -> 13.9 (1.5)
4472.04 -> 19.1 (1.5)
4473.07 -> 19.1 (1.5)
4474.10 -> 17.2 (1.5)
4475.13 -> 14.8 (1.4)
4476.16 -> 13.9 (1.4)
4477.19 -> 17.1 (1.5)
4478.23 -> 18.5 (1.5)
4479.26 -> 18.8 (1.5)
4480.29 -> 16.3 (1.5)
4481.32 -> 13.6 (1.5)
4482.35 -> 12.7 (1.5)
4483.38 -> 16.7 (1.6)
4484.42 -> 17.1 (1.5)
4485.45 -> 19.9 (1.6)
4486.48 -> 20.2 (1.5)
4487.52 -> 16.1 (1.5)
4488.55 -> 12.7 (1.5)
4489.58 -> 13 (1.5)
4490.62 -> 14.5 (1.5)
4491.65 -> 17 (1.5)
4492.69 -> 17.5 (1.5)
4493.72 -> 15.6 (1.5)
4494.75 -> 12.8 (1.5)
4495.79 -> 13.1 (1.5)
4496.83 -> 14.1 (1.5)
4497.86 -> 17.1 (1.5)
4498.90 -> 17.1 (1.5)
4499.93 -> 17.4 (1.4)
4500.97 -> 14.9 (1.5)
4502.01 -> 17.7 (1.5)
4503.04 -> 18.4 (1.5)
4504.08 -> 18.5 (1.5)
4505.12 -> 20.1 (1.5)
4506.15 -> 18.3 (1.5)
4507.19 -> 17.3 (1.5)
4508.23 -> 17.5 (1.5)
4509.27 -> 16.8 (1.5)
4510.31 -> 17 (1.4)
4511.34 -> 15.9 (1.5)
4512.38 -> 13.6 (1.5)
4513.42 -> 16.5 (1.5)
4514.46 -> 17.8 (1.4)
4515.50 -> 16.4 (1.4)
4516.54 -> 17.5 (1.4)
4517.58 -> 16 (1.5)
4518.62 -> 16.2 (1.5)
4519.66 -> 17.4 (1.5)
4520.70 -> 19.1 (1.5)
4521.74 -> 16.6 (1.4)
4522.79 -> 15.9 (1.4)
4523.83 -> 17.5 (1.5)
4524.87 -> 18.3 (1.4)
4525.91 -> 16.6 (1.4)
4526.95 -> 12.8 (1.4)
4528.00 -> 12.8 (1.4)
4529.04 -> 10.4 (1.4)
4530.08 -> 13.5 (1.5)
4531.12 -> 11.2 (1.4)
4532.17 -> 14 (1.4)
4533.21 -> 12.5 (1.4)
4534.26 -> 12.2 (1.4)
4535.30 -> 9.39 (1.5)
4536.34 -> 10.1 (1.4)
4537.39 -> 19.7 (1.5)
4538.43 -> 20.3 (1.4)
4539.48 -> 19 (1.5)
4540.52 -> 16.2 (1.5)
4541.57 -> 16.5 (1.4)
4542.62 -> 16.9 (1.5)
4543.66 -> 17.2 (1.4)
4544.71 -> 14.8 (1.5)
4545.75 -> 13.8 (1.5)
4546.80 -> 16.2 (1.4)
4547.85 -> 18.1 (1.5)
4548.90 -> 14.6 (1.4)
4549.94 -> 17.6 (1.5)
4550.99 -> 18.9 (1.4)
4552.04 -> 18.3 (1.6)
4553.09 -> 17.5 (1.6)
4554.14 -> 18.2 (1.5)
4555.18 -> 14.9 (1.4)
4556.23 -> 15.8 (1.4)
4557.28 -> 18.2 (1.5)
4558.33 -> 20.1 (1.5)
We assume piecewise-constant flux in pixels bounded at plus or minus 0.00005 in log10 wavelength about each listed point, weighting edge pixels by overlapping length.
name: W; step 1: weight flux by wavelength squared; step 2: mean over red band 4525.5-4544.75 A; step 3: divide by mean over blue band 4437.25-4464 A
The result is 1.1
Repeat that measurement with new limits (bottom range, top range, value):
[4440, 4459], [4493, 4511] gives 1.31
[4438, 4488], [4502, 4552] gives 1.13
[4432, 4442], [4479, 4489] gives 1.28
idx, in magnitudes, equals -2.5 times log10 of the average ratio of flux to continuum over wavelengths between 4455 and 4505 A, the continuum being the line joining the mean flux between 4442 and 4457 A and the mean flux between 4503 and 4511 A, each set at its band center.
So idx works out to 0.03 mag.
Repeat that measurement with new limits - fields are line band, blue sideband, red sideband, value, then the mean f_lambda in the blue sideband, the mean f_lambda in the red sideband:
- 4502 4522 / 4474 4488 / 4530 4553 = -0.08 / 16.6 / 15.6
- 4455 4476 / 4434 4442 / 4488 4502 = 0.03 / 13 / 15.2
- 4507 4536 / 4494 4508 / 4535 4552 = 0.09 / 16.7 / 16.4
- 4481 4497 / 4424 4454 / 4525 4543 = -0.12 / 13.3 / 14.4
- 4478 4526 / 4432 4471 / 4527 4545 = -0.19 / 13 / 14.5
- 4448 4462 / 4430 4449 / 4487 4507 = 0.24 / 13.7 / 16.1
